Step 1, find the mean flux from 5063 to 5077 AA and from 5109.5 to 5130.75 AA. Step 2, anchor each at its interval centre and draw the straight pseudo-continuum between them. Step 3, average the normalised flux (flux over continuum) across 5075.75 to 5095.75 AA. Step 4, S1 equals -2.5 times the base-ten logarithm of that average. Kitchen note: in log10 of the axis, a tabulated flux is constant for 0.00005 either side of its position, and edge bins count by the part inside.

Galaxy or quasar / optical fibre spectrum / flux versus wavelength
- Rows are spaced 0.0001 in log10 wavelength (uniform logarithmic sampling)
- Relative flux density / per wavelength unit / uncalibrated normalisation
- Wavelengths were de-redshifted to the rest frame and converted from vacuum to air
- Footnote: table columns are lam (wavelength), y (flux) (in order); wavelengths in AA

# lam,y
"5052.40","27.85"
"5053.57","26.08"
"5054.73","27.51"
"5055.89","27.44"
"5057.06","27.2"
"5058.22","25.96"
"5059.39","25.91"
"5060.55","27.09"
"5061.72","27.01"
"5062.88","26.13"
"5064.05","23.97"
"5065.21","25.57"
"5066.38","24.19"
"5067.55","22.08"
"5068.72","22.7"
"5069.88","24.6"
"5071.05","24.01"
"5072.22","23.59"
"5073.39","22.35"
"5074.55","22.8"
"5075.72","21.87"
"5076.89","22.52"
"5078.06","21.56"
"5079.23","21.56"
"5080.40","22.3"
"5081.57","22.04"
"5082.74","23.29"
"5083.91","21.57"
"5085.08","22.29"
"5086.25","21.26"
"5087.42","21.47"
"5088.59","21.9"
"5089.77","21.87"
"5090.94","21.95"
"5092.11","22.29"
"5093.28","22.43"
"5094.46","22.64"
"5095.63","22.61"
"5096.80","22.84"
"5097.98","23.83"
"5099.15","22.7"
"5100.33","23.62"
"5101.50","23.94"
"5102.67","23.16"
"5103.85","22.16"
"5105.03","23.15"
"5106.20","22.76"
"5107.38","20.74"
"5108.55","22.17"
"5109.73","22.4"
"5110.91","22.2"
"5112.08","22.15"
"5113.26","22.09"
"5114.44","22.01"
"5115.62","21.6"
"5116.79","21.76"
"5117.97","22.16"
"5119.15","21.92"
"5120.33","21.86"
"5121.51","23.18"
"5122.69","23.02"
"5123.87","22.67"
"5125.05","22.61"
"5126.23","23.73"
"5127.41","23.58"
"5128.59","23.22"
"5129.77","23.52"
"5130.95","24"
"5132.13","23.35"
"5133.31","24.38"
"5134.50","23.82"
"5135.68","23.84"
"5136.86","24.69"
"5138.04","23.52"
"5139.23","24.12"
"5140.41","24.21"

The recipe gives 0.05 mag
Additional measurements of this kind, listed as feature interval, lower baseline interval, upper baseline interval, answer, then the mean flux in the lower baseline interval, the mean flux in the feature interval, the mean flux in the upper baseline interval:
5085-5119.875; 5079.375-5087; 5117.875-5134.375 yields 0.01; 22.1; 22.3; 23.1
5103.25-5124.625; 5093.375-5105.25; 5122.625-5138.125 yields 0.05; 23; 22.2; 23.6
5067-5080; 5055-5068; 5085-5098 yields 0.08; 25.8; 22.7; 22.2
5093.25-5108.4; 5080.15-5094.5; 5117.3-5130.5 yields -0.02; 22.1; 22.8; 22.9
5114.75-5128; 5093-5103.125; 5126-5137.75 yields 0.05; 23.1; 22.5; 23.8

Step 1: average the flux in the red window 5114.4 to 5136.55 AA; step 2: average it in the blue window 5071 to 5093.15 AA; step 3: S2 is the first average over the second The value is 1.04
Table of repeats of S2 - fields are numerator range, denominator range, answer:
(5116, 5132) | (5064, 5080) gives 0.99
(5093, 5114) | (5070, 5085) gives 1.01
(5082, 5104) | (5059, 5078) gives 0.94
